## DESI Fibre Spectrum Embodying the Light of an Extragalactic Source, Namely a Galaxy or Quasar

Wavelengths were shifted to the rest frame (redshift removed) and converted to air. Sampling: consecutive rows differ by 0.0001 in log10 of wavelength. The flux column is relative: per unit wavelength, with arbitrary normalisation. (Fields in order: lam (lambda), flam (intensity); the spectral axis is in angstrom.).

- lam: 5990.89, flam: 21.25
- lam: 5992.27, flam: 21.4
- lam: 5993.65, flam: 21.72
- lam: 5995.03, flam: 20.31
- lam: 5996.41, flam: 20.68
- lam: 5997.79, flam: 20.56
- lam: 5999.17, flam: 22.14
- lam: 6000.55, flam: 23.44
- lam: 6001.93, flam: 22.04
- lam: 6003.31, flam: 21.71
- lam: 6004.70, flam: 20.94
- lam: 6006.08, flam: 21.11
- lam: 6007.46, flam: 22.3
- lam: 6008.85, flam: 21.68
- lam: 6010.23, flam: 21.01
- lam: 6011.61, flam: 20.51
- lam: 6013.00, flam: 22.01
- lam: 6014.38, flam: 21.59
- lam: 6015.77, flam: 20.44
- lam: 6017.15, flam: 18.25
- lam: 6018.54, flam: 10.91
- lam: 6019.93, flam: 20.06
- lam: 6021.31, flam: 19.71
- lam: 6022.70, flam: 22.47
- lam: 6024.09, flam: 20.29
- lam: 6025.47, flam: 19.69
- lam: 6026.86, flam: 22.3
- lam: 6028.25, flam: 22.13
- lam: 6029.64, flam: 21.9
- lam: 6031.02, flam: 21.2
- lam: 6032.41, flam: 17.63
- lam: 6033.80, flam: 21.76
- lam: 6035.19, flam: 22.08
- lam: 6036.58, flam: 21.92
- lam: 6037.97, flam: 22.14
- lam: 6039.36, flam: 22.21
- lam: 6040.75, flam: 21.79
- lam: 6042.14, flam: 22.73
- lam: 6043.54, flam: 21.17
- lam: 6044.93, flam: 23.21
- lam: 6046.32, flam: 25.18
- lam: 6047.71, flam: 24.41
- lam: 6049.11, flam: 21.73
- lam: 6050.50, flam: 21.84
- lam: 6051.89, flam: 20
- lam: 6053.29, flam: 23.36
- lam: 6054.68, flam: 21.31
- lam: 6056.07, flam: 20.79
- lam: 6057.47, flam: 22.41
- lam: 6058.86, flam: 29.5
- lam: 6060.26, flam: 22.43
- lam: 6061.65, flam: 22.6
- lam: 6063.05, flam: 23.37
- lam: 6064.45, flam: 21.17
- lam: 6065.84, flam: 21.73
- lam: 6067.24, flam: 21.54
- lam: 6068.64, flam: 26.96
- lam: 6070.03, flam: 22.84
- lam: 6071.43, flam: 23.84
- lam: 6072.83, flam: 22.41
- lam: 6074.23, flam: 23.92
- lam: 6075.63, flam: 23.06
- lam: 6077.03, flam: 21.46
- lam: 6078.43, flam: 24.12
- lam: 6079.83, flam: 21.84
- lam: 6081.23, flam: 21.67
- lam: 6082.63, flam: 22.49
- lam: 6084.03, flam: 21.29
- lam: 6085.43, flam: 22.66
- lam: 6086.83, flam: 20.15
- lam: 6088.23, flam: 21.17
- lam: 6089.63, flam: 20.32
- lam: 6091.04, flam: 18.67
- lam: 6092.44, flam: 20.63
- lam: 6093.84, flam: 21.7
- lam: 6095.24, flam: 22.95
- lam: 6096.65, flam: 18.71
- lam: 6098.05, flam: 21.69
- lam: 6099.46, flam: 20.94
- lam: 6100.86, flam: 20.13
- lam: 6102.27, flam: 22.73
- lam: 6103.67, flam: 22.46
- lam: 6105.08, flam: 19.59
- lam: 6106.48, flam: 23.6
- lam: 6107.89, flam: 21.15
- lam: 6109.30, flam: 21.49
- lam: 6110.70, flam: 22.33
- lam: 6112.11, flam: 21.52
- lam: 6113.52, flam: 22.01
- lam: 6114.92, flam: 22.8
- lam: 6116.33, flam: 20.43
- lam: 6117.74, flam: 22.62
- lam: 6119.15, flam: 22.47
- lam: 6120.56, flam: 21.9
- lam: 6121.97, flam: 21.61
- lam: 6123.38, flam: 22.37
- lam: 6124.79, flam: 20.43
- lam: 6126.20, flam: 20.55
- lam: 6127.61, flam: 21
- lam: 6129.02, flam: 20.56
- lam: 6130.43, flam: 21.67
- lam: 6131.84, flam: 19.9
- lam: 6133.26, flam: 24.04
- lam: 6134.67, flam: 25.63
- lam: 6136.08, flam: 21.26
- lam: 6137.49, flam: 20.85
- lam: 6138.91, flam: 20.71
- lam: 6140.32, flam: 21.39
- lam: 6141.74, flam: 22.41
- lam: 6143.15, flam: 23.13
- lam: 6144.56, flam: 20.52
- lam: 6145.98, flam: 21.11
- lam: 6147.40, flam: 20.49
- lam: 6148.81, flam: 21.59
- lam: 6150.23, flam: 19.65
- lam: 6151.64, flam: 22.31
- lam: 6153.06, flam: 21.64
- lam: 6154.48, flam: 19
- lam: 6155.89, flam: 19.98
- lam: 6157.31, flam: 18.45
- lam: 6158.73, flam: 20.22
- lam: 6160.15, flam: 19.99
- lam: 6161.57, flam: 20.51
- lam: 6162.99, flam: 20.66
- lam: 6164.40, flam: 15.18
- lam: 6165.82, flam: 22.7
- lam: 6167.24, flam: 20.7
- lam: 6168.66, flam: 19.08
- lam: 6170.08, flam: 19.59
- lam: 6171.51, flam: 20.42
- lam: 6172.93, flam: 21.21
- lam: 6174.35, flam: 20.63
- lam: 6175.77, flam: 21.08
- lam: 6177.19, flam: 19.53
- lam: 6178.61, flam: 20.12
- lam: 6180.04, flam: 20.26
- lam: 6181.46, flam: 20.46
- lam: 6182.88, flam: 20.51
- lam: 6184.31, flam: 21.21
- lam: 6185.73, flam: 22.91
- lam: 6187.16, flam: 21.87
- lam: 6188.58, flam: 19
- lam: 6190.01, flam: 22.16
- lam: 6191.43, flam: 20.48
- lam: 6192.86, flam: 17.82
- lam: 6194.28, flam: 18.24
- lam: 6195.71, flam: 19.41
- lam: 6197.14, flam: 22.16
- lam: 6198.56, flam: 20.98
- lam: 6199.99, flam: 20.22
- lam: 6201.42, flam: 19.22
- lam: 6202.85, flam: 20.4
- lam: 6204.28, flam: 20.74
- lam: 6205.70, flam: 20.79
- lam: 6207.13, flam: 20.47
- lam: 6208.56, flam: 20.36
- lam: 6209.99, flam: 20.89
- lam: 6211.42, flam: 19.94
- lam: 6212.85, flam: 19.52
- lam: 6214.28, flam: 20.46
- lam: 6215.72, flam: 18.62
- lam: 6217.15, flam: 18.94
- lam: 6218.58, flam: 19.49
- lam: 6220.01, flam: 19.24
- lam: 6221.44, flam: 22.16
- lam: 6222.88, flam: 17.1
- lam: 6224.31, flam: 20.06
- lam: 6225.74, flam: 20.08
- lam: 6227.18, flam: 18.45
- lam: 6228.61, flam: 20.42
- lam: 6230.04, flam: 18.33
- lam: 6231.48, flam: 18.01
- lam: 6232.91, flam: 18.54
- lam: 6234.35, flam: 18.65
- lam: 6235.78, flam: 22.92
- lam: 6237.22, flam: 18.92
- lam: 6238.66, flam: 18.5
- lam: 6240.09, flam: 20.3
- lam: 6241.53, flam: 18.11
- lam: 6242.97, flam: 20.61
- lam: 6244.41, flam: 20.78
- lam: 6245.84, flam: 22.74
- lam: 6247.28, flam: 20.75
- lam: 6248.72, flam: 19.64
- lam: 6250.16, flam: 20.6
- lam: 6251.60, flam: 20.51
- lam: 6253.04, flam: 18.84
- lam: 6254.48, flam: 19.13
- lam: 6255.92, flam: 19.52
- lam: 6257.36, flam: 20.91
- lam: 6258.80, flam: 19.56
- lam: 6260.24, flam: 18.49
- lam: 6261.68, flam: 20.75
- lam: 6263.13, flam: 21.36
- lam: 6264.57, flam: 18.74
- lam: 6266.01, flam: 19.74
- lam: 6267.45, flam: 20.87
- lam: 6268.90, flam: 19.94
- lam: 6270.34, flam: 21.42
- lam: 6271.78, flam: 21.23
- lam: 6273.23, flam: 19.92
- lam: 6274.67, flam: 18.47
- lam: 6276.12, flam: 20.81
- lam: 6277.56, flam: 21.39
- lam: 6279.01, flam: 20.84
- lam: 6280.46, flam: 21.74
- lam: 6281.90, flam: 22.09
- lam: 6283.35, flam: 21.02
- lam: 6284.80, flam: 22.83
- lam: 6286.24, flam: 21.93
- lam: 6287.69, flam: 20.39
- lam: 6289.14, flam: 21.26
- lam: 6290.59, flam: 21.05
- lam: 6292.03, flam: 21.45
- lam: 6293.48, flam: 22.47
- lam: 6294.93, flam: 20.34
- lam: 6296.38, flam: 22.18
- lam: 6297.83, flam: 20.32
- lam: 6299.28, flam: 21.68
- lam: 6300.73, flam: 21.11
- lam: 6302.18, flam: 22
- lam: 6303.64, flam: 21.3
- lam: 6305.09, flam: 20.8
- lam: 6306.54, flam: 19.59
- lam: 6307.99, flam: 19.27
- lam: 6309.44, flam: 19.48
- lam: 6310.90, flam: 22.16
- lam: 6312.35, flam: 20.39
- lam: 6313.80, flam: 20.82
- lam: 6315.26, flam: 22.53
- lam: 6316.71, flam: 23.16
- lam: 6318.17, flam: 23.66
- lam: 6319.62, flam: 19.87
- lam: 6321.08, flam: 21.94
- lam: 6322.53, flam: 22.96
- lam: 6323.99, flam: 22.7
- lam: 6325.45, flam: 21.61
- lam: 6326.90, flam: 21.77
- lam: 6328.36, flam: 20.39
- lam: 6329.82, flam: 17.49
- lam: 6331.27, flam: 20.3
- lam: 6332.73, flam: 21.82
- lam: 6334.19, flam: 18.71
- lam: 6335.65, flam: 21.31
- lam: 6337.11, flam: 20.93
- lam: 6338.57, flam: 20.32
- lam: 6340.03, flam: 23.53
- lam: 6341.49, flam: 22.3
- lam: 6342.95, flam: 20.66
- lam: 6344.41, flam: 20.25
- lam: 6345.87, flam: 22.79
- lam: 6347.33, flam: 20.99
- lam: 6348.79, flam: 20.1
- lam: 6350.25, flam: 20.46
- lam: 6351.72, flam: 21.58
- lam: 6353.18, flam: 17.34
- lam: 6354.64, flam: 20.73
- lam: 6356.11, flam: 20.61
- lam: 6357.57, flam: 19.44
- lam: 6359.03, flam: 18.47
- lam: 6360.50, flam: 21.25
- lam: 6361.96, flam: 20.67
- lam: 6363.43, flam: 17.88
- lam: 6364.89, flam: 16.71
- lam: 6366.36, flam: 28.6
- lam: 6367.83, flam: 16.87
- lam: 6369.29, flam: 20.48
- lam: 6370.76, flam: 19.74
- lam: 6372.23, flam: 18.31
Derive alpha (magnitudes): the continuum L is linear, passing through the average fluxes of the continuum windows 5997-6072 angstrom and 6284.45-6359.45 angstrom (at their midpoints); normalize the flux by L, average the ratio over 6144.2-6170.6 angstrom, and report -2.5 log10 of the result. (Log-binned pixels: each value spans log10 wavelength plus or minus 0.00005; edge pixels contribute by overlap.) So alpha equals 0.07 mag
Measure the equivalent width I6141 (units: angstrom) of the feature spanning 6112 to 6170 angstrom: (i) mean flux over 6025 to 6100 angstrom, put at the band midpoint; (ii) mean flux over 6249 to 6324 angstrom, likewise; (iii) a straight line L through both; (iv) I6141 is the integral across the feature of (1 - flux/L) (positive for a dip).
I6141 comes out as 1.6 angstrom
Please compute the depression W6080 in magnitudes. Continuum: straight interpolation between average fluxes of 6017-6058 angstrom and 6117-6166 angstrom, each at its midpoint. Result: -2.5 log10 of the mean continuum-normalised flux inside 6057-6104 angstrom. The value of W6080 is -0.05 mag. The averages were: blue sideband 21.3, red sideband 21.1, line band 22.2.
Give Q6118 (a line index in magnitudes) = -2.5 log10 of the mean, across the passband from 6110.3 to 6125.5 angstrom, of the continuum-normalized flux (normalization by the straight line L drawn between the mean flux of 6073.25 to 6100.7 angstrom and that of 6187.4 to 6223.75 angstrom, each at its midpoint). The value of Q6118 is -0.04 mag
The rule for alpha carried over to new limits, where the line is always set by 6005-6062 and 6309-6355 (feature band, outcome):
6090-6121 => -0.003 mag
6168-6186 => 0.043 mag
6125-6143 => -0.016 mag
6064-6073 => -0.076 mag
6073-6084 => -0.055 mag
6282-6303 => -0.015 mag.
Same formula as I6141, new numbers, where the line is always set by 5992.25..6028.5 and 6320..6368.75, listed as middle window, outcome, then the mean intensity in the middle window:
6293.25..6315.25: -0.25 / 20.9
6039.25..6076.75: -3.81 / 22.9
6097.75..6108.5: -0.41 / 21.5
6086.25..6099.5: 0.04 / 20.7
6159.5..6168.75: 0.38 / 19.9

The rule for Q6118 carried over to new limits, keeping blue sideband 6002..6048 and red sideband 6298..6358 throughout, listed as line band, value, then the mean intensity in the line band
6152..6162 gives 0.06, 20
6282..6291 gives -0.02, 21.5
